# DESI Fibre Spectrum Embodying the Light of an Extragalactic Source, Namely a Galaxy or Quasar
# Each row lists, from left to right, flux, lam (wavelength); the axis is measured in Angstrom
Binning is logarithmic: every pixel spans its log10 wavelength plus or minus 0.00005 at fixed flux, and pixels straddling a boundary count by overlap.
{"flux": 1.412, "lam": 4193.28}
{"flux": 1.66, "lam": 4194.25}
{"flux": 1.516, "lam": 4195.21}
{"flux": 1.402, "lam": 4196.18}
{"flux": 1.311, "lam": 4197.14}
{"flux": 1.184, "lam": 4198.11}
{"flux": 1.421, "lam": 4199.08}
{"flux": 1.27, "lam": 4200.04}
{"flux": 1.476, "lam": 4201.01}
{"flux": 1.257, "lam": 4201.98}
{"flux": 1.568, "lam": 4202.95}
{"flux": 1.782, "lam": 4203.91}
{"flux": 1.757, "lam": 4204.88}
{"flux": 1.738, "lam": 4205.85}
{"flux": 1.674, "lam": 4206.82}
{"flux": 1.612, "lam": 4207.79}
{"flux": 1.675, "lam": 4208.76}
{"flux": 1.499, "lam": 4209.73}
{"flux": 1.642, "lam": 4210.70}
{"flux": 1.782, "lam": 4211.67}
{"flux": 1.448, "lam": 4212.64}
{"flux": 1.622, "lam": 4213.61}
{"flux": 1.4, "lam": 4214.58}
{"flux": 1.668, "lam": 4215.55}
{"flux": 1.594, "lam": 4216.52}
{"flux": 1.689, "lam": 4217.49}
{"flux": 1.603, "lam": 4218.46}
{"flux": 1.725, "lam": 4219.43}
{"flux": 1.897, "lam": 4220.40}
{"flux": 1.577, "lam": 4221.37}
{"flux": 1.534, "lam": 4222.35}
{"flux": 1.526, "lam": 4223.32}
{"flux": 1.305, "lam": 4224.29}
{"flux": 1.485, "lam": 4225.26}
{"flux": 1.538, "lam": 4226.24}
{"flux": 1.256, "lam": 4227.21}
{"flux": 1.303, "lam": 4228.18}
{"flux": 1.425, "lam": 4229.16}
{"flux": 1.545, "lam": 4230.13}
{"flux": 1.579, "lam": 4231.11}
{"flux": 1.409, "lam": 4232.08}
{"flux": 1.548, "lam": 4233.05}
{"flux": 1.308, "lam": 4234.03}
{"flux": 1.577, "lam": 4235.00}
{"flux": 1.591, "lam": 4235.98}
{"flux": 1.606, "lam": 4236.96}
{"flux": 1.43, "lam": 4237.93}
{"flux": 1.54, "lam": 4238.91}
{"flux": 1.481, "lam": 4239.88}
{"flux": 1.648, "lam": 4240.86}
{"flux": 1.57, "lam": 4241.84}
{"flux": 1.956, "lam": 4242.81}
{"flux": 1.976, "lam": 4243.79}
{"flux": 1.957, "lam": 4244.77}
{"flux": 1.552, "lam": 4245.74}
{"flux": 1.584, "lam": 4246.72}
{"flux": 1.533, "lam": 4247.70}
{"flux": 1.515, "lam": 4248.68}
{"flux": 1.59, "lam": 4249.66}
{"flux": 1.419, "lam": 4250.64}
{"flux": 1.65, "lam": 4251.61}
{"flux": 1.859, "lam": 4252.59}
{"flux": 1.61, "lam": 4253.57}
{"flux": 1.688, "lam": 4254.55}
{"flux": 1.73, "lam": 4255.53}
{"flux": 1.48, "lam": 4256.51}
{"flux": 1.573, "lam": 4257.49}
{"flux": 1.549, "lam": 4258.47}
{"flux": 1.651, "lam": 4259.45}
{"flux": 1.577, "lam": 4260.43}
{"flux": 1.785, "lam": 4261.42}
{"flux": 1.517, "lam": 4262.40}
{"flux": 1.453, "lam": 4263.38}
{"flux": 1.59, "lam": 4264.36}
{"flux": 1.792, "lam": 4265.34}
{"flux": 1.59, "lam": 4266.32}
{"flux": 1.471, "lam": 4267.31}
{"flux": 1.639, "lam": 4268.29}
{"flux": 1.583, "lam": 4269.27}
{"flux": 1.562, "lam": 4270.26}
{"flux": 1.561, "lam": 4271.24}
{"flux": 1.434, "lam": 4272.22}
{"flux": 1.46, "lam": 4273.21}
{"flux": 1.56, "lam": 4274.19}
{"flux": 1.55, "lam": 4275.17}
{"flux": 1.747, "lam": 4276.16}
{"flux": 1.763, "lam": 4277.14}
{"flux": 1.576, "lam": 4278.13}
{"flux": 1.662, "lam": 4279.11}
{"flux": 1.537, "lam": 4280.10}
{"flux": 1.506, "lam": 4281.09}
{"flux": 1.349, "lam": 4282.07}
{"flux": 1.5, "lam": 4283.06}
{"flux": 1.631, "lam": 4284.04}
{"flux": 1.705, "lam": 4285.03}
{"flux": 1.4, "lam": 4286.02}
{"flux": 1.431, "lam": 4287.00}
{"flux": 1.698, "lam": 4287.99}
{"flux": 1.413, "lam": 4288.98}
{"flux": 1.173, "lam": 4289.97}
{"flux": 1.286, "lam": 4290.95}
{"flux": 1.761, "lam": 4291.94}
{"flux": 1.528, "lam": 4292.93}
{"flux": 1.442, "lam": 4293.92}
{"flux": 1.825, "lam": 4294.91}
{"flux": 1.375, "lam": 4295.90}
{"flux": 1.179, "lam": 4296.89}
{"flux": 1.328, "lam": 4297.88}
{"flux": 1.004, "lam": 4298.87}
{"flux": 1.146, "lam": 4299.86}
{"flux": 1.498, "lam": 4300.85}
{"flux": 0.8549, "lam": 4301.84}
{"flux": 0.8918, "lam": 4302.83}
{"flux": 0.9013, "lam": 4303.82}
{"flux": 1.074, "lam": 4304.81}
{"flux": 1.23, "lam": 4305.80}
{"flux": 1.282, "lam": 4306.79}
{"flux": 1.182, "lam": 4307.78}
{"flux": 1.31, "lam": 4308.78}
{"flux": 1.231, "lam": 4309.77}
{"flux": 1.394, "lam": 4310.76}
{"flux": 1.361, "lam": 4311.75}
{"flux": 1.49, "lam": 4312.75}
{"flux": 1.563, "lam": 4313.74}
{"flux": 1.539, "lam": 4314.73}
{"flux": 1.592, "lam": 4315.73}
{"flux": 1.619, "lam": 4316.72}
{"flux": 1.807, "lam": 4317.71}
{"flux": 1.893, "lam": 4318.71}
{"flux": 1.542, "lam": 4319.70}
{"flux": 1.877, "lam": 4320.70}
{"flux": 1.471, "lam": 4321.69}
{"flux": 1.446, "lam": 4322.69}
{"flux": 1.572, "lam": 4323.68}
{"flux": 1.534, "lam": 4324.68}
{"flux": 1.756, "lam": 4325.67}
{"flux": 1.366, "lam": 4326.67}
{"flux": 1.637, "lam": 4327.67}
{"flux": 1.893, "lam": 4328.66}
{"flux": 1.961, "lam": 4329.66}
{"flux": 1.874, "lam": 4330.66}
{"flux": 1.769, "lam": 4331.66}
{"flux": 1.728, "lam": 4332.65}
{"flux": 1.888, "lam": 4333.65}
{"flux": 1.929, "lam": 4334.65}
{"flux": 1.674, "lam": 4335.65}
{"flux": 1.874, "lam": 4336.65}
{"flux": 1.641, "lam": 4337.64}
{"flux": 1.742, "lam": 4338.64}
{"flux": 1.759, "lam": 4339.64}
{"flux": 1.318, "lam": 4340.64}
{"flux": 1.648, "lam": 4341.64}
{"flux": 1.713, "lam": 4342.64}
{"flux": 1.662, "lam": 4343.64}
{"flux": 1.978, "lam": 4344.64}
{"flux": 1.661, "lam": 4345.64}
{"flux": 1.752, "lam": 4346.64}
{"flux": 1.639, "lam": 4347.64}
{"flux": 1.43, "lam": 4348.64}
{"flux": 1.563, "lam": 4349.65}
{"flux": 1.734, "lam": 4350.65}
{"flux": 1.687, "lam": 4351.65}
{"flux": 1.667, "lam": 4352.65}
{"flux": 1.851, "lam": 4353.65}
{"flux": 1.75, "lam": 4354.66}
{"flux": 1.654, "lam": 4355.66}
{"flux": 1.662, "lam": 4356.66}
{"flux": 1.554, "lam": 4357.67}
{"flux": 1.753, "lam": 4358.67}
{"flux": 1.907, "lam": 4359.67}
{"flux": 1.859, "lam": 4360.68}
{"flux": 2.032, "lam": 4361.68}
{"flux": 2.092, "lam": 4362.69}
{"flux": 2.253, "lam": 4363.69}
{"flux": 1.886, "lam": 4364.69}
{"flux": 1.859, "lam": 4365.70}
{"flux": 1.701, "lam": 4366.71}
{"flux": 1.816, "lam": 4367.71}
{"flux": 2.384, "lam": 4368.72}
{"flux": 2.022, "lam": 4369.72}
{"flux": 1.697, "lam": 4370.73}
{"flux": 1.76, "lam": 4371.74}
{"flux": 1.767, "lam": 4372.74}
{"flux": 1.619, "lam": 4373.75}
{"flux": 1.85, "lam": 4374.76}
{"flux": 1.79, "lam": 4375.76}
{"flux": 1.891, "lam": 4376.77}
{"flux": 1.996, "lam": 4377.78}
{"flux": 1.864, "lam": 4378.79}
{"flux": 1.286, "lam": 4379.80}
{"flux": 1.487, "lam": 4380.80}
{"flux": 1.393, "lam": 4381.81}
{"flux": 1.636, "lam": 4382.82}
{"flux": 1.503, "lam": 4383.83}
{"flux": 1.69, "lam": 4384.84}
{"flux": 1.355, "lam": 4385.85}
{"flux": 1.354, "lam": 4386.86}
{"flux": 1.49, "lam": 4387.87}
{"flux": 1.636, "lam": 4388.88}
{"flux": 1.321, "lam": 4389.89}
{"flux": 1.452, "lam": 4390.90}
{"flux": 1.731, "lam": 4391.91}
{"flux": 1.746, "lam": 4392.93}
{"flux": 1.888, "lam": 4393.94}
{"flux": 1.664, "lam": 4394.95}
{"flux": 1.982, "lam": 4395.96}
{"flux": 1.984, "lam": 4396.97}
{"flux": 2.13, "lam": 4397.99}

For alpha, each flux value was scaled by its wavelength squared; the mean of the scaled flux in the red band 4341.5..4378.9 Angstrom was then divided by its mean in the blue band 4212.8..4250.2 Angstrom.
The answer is 1.2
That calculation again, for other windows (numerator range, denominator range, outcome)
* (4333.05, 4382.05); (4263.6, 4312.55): 1.28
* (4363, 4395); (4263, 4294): 1.16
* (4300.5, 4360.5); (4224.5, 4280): 1.04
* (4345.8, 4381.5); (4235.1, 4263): 1.16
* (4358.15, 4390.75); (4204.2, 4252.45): 1.18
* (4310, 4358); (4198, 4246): 1.12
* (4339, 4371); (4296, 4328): 1.30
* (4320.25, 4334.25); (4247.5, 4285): 1.10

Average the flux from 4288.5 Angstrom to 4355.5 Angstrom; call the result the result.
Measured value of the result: 1.54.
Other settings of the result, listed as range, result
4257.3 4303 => 1.49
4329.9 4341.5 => 1.75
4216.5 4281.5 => 1.58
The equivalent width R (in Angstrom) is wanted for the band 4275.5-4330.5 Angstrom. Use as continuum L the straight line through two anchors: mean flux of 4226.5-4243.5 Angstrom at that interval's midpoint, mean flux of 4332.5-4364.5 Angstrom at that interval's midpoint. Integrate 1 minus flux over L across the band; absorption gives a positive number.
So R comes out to 6.3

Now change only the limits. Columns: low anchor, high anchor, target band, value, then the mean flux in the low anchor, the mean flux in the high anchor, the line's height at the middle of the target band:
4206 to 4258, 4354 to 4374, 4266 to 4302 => 4.4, 1.59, 1.85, 1.69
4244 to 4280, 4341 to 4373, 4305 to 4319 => 2.1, 1.61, 1.79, 1.7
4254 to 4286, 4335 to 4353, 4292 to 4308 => 3.7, 1.58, 1.68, 1.62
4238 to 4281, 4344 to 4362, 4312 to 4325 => 0.6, 1.61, 1.73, 1.68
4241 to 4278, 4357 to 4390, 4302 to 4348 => 3.3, 1.62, 1.75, 1.69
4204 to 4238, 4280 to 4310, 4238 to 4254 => -1.7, 1.56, 1.34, 1.49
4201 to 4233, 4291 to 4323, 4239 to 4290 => -4.2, 1.56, 1.39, 1.47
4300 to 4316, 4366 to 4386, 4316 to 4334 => -4.1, 1.27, 1.73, 1.38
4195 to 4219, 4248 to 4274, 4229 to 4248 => -0.3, 1.54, 1.59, 1.57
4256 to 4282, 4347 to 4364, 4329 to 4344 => -0.2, 1.58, 1.76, 1.72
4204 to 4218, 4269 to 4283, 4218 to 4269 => 0.4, 1.63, 1.56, 1.6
